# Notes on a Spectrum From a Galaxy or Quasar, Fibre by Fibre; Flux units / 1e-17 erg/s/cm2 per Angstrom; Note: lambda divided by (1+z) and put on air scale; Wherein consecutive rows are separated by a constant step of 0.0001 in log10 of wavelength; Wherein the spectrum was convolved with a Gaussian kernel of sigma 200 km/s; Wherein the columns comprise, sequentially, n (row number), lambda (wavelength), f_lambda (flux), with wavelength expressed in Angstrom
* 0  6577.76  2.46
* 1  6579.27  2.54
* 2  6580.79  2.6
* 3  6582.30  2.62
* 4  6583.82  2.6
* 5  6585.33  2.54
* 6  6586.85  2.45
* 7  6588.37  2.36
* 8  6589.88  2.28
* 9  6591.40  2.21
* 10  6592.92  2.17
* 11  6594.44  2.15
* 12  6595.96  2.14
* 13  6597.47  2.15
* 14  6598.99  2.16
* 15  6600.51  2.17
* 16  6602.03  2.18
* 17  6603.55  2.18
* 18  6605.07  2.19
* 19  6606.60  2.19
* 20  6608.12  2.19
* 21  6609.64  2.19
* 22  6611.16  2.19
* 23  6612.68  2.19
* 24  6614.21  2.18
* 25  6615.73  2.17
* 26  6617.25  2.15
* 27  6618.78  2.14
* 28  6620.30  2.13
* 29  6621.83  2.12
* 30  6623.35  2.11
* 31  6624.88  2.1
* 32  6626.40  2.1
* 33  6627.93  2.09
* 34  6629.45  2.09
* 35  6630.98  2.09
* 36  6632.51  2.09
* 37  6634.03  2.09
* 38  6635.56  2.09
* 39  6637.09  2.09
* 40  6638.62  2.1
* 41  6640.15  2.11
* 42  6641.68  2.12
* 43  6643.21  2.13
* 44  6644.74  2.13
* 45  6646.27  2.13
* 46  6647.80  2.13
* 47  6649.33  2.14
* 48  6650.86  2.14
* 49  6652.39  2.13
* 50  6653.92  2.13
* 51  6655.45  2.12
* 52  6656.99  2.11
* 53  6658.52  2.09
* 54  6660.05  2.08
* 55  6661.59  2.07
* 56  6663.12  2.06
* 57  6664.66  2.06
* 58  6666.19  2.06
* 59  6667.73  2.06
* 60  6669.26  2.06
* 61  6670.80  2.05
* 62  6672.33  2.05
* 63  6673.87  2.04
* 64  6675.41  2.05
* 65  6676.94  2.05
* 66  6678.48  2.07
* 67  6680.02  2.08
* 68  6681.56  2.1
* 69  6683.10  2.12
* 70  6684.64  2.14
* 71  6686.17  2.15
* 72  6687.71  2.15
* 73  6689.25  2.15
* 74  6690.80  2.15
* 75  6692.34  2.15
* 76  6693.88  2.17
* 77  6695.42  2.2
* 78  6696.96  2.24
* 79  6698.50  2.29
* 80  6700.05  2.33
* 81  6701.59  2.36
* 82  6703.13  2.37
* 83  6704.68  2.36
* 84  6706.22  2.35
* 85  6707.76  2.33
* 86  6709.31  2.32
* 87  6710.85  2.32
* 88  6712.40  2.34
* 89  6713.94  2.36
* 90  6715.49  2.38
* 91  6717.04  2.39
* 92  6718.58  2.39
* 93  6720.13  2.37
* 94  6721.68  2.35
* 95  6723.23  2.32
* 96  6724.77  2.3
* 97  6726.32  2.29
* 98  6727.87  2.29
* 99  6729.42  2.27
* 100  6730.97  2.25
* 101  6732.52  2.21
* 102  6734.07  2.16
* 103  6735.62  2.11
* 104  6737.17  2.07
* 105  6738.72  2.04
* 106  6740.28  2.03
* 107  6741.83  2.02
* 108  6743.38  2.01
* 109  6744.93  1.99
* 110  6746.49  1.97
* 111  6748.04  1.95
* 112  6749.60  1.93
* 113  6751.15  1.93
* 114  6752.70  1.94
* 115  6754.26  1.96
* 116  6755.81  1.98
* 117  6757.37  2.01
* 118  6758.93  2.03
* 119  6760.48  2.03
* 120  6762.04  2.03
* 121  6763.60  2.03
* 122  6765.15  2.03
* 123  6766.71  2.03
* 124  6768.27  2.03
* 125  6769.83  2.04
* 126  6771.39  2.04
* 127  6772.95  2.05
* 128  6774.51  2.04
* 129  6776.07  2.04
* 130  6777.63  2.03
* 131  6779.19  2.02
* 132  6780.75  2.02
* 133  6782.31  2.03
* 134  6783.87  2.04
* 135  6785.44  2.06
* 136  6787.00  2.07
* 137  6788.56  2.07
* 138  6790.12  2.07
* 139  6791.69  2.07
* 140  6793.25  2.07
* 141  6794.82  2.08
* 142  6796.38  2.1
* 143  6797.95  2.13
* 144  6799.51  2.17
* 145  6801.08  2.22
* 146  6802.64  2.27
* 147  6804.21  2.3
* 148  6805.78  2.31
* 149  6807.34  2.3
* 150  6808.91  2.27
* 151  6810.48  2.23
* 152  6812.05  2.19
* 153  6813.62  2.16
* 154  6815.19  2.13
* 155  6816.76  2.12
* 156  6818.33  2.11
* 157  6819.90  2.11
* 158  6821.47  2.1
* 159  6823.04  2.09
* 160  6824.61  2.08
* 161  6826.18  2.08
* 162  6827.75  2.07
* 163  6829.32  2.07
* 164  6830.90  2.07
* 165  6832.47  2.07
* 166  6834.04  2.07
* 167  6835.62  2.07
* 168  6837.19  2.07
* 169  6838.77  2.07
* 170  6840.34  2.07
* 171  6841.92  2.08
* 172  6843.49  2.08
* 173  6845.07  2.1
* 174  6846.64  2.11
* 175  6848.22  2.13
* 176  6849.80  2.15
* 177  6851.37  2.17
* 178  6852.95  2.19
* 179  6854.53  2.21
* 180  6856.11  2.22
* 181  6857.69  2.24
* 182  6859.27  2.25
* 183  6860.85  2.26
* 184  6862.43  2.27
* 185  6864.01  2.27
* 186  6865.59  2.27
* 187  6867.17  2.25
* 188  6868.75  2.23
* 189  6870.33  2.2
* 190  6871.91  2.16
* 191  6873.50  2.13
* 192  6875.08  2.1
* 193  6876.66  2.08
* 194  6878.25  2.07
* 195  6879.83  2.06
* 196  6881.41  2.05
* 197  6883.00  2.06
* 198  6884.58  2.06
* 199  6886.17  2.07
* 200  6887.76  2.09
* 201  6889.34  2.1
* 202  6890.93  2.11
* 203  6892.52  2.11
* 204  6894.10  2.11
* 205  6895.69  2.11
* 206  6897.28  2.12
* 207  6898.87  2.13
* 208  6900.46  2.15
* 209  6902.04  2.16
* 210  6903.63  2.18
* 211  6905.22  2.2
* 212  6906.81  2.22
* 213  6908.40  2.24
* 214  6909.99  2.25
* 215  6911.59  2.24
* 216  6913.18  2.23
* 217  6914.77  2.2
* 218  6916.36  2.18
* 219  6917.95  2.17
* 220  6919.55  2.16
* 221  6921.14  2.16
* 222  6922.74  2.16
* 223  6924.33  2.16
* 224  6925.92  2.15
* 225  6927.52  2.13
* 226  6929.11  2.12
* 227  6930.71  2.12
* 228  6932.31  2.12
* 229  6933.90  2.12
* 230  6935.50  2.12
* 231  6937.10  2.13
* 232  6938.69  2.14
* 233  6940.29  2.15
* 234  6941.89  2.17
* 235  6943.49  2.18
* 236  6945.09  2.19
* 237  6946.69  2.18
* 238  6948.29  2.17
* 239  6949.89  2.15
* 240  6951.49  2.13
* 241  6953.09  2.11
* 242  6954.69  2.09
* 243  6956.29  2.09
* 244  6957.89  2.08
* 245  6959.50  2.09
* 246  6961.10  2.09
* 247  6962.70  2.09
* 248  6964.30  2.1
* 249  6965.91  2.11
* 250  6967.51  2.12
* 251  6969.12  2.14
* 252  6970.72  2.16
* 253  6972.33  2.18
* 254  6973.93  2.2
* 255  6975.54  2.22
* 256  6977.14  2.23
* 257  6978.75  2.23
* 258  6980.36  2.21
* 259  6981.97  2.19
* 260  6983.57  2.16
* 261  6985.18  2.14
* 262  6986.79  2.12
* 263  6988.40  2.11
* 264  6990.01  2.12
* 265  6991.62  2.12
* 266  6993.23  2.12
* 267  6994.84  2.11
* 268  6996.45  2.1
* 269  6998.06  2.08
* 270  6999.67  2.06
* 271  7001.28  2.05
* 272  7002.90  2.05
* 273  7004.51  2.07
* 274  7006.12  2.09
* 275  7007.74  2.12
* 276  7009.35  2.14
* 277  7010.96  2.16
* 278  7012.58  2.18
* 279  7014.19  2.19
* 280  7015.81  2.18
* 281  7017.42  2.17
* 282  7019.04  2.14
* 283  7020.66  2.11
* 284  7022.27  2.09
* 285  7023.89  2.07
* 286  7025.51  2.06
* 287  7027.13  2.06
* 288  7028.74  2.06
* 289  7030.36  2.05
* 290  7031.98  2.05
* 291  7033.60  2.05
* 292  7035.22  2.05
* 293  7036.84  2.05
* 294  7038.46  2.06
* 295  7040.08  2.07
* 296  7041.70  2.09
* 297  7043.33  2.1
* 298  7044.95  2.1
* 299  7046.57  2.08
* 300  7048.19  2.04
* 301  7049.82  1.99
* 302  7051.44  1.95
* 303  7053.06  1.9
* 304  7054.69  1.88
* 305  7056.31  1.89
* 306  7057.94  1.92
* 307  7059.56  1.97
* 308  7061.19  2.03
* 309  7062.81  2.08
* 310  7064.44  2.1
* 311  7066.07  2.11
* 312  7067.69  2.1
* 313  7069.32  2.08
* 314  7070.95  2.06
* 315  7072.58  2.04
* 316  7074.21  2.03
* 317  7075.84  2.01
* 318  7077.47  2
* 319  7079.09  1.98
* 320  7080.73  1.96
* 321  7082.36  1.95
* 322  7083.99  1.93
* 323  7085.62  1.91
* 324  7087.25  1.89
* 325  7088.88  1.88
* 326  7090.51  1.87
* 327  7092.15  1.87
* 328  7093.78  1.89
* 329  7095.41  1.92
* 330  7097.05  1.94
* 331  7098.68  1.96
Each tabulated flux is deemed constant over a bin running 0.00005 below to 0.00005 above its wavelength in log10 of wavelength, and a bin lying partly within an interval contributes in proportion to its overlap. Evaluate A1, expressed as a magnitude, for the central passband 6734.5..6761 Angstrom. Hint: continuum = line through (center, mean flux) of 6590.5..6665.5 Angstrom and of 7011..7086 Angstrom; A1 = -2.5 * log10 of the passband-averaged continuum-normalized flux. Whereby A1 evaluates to 0.06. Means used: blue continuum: 2.13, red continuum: 2.04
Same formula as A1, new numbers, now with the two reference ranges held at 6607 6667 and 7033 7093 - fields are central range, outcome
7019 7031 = -0.03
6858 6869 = -0.10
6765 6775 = 0.02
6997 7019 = -0.05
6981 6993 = -0.06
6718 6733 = -0.10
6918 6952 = -0.06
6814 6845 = -0.01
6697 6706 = -0.11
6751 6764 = 0.05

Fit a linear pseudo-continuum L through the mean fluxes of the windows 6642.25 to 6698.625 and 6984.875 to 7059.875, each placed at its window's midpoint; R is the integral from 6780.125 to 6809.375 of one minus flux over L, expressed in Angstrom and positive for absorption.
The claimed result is -0.57 Angstrom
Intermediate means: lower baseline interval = 2.11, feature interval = 2.14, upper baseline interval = 2.07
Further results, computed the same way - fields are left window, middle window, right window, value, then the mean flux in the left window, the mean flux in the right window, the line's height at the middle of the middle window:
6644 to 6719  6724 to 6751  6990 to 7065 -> 0.7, 2.18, 2.07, 2.16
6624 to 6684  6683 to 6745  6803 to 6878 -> -3.7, 2.09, 2.16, 2.11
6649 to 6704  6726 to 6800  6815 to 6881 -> 2.7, 2.13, 2.14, 2.13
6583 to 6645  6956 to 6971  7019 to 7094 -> -0.4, 2.18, 2.01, 2.05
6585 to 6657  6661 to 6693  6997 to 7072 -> 0.9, 2.16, 2.06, 2.15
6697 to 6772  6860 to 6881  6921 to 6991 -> -0.3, 2.17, 2.14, 2.15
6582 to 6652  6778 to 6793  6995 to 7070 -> 0.6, 2.18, 2.07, 2.13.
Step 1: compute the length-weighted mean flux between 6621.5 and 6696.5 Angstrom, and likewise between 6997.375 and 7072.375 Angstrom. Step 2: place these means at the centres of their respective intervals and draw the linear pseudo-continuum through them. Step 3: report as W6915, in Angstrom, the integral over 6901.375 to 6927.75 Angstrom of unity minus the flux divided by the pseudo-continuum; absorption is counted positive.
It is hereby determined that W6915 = -1.4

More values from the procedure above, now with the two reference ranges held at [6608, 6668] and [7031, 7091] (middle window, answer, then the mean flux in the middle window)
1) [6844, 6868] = -1.68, 2.2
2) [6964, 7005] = -2.19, 2.14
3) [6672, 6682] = 0.21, 2.06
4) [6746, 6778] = 1.21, 2.01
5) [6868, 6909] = -1.48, 2.13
